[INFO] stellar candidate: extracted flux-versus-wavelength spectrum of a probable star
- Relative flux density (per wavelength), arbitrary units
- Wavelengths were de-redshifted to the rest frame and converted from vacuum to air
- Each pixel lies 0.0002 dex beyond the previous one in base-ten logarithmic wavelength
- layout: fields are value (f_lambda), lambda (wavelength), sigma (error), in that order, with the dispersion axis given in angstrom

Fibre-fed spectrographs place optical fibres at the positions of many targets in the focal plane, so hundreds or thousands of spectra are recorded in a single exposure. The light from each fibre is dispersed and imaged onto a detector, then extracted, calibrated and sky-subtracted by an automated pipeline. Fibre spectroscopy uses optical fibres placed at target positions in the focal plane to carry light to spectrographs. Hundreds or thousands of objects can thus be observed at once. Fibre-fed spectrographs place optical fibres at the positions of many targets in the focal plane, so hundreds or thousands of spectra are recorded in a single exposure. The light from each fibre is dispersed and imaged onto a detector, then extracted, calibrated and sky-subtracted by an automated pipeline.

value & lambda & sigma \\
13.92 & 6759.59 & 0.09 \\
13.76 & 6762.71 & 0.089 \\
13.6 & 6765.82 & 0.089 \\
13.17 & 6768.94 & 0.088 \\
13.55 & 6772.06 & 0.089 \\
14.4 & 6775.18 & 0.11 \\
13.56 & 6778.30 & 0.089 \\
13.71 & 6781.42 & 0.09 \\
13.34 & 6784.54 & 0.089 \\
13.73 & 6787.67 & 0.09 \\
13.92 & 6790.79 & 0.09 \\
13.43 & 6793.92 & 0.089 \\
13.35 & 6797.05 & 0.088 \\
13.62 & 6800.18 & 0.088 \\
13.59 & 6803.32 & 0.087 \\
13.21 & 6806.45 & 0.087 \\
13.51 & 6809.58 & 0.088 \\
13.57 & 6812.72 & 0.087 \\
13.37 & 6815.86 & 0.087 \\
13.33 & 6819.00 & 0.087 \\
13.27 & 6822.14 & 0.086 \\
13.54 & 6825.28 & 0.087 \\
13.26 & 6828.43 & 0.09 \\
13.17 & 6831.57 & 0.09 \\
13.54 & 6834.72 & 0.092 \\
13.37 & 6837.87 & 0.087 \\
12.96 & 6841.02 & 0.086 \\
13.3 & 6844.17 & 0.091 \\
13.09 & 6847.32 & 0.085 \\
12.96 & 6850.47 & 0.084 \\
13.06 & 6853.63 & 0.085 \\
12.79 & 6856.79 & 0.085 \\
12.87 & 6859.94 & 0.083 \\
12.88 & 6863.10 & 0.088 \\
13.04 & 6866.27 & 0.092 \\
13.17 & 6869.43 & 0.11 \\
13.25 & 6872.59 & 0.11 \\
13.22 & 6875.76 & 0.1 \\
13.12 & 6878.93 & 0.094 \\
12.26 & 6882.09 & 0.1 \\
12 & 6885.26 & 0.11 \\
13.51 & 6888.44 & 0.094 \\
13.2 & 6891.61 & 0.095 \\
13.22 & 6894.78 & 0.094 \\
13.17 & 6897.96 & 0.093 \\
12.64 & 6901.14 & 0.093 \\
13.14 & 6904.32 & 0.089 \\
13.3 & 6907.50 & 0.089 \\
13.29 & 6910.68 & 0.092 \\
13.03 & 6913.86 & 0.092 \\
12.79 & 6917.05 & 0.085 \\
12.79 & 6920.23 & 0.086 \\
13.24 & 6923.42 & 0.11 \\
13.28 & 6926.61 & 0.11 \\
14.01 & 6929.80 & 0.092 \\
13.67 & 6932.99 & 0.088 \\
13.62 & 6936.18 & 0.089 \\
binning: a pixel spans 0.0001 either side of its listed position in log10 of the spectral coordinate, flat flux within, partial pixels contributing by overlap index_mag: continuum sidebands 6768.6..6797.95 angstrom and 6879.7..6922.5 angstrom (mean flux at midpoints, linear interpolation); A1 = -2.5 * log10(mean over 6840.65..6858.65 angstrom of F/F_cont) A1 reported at 0.02 mag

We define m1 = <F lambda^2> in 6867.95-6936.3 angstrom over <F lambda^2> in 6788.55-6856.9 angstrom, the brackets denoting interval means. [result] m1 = 1.01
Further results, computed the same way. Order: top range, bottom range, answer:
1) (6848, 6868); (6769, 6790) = 0.97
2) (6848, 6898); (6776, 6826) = 0.98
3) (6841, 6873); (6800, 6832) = 0.98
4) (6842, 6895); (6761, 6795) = 0.98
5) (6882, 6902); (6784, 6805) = 0.98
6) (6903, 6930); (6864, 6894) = 1.03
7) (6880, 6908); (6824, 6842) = 0.99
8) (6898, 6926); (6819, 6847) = 1.00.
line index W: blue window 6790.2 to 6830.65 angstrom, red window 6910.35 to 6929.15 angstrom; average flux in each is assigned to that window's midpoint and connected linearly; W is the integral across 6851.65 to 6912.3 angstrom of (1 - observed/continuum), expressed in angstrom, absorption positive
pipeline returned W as 0.98 angstrom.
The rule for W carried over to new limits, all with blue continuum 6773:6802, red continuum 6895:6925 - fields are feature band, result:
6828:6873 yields 0.8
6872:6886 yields 0.5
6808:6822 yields 0.1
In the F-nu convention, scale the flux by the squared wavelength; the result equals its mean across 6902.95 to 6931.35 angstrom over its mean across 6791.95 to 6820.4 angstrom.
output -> 1.0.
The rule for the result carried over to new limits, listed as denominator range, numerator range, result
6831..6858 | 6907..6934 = 1.03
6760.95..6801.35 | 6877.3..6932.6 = 0.99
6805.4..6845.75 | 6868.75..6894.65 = 0.99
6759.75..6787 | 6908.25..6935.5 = 1.02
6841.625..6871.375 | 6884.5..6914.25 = 1.02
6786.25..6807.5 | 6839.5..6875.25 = 0.98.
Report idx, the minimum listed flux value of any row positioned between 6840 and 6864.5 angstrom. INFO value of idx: 12.79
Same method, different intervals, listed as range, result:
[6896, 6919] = 12.64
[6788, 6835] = 13.17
